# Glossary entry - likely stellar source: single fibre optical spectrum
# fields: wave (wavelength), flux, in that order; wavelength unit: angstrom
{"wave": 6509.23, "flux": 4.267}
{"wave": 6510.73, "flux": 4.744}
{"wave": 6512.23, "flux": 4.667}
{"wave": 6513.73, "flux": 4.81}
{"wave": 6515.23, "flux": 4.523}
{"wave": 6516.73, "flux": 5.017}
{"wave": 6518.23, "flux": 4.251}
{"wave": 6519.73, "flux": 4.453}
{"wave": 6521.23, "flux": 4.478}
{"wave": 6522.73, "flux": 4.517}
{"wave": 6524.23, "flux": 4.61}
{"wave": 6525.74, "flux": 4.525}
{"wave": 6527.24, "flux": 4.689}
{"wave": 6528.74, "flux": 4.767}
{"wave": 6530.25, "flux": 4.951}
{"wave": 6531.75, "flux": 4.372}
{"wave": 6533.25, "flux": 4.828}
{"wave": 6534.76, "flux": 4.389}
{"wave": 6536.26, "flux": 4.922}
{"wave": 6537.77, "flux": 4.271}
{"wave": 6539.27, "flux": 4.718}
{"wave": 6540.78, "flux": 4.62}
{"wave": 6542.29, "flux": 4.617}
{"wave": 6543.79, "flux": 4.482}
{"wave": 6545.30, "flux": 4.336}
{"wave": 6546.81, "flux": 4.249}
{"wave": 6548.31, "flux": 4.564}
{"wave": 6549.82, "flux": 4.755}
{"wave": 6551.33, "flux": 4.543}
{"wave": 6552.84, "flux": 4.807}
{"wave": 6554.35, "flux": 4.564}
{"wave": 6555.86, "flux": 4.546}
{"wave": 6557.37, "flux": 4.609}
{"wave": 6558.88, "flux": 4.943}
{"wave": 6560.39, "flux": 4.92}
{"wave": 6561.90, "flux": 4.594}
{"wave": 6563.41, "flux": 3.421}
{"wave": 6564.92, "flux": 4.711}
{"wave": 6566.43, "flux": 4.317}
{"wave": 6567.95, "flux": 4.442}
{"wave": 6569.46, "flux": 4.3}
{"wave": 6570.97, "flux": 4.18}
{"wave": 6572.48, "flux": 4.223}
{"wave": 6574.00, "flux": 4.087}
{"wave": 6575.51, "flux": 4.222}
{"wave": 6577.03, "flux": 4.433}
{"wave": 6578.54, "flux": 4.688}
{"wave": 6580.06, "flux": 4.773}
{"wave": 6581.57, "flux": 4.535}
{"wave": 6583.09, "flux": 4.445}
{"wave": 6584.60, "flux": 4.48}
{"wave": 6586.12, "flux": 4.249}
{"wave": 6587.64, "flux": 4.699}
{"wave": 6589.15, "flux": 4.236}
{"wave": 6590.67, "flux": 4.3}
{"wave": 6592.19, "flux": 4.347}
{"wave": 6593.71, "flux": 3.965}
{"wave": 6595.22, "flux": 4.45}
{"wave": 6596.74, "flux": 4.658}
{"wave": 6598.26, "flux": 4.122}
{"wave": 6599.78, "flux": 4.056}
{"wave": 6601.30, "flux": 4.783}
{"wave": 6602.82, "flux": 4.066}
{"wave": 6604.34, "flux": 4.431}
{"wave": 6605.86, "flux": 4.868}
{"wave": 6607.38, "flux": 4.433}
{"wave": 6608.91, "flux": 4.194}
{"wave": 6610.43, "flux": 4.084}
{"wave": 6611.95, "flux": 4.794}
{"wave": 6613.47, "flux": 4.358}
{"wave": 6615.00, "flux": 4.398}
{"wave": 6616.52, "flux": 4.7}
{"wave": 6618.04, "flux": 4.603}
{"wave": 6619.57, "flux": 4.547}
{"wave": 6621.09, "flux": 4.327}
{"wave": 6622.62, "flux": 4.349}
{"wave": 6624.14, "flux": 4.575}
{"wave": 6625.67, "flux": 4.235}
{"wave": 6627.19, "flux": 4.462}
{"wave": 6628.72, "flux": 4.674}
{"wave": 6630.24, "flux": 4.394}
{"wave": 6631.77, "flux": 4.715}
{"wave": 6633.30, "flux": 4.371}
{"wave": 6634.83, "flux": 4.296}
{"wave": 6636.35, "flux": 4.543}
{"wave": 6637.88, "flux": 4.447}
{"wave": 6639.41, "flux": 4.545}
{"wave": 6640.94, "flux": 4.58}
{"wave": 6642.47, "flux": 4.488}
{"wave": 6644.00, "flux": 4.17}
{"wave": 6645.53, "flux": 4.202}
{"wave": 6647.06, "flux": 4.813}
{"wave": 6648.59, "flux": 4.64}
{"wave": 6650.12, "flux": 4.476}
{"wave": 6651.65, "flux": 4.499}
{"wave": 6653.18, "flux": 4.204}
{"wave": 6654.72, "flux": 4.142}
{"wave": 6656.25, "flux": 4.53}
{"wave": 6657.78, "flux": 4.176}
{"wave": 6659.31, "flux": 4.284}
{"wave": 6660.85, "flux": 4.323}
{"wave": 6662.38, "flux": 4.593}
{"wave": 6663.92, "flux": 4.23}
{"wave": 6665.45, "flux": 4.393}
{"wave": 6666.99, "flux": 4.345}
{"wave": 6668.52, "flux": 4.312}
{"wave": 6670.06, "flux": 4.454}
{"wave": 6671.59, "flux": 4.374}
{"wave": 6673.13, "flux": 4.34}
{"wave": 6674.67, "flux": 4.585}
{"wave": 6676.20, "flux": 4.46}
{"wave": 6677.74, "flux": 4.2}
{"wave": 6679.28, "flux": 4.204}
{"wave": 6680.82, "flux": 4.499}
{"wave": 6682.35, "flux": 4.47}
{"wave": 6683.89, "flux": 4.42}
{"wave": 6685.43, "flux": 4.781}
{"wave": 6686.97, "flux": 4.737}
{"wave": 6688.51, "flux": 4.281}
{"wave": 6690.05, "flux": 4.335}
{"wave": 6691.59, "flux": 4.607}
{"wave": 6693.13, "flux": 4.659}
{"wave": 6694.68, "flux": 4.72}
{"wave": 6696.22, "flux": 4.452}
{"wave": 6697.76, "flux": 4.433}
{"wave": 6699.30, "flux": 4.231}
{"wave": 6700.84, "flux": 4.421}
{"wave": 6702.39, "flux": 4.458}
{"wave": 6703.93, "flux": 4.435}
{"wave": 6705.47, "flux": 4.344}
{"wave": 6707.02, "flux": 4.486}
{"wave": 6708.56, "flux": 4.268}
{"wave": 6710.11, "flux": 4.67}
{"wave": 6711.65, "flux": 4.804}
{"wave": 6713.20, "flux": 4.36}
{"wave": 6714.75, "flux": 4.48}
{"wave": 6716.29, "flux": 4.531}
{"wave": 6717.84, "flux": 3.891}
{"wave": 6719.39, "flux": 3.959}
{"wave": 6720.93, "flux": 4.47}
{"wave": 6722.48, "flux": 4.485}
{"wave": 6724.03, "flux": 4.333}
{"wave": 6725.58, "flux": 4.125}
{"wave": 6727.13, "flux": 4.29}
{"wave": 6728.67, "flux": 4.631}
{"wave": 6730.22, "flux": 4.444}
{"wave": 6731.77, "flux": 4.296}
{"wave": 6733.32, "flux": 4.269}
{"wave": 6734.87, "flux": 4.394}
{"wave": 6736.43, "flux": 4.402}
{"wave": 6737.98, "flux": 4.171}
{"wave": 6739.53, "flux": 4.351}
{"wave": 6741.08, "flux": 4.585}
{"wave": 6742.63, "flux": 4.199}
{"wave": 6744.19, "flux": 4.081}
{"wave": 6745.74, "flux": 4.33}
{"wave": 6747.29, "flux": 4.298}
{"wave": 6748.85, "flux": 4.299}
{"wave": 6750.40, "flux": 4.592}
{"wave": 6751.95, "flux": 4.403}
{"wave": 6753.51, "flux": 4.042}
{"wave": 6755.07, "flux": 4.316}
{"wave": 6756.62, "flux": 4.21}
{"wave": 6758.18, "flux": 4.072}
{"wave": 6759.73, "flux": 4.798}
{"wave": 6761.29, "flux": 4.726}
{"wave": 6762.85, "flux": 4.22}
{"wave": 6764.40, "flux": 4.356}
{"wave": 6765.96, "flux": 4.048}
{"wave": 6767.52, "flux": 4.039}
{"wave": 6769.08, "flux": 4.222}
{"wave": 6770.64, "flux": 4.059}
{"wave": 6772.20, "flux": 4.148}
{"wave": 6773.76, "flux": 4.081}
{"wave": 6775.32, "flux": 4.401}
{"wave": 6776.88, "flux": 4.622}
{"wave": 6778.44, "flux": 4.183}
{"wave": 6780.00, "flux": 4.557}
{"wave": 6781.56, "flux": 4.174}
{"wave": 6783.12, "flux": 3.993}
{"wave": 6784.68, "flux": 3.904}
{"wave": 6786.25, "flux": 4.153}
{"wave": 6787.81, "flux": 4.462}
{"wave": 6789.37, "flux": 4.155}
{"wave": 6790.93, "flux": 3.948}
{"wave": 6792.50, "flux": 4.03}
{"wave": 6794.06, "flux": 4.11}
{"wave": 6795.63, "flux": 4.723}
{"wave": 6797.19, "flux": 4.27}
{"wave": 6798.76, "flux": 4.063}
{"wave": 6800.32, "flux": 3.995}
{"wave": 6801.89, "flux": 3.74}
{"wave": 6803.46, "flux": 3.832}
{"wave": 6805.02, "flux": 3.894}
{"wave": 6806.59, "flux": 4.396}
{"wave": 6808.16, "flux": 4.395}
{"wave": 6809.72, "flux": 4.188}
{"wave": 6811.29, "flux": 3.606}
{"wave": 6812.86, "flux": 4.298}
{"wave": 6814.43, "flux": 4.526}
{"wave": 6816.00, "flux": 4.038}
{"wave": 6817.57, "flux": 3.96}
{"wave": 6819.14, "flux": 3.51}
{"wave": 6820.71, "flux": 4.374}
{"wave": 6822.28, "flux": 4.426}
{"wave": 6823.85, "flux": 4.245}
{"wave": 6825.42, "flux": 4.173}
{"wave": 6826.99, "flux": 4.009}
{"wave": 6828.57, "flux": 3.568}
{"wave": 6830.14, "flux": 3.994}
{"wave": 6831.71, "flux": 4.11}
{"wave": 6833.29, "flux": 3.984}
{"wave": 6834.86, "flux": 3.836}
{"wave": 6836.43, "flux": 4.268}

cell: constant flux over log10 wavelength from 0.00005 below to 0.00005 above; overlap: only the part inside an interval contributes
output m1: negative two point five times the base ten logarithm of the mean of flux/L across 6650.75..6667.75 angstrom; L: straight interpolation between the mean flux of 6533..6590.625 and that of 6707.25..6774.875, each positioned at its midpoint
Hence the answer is 0.015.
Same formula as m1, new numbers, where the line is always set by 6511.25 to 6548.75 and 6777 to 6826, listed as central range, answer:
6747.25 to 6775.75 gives -0.02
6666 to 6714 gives -0.03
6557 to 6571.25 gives 0.02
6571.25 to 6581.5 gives 0.03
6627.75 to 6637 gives -0.02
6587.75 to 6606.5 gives 0.03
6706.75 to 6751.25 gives -0.02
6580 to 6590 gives 0.01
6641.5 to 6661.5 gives 0.00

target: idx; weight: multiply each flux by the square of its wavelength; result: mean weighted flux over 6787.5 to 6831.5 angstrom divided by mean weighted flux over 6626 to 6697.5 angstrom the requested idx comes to 0.96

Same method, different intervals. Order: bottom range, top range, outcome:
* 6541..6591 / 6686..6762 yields 1.03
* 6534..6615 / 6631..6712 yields 1.03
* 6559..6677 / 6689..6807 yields 1.01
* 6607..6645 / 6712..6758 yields 1.00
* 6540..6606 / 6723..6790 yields 1.02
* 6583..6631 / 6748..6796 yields 1.01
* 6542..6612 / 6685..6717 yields 1.05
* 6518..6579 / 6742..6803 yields 1.00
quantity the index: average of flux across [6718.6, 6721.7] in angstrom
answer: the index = 4.22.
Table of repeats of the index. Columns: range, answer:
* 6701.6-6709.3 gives 4.4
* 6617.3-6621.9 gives 4.48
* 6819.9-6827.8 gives 4.24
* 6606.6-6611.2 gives 4.24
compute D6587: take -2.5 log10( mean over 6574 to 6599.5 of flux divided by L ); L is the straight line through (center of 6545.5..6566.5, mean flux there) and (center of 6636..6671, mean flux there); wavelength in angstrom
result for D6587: 0.02 mag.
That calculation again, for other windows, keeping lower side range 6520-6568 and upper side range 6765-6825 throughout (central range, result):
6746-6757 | -0.02 mag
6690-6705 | -0.04 mag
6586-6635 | 0.01 mag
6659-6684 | -0.01 mag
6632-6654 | -0.01 mag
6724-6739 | -0.02 mag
